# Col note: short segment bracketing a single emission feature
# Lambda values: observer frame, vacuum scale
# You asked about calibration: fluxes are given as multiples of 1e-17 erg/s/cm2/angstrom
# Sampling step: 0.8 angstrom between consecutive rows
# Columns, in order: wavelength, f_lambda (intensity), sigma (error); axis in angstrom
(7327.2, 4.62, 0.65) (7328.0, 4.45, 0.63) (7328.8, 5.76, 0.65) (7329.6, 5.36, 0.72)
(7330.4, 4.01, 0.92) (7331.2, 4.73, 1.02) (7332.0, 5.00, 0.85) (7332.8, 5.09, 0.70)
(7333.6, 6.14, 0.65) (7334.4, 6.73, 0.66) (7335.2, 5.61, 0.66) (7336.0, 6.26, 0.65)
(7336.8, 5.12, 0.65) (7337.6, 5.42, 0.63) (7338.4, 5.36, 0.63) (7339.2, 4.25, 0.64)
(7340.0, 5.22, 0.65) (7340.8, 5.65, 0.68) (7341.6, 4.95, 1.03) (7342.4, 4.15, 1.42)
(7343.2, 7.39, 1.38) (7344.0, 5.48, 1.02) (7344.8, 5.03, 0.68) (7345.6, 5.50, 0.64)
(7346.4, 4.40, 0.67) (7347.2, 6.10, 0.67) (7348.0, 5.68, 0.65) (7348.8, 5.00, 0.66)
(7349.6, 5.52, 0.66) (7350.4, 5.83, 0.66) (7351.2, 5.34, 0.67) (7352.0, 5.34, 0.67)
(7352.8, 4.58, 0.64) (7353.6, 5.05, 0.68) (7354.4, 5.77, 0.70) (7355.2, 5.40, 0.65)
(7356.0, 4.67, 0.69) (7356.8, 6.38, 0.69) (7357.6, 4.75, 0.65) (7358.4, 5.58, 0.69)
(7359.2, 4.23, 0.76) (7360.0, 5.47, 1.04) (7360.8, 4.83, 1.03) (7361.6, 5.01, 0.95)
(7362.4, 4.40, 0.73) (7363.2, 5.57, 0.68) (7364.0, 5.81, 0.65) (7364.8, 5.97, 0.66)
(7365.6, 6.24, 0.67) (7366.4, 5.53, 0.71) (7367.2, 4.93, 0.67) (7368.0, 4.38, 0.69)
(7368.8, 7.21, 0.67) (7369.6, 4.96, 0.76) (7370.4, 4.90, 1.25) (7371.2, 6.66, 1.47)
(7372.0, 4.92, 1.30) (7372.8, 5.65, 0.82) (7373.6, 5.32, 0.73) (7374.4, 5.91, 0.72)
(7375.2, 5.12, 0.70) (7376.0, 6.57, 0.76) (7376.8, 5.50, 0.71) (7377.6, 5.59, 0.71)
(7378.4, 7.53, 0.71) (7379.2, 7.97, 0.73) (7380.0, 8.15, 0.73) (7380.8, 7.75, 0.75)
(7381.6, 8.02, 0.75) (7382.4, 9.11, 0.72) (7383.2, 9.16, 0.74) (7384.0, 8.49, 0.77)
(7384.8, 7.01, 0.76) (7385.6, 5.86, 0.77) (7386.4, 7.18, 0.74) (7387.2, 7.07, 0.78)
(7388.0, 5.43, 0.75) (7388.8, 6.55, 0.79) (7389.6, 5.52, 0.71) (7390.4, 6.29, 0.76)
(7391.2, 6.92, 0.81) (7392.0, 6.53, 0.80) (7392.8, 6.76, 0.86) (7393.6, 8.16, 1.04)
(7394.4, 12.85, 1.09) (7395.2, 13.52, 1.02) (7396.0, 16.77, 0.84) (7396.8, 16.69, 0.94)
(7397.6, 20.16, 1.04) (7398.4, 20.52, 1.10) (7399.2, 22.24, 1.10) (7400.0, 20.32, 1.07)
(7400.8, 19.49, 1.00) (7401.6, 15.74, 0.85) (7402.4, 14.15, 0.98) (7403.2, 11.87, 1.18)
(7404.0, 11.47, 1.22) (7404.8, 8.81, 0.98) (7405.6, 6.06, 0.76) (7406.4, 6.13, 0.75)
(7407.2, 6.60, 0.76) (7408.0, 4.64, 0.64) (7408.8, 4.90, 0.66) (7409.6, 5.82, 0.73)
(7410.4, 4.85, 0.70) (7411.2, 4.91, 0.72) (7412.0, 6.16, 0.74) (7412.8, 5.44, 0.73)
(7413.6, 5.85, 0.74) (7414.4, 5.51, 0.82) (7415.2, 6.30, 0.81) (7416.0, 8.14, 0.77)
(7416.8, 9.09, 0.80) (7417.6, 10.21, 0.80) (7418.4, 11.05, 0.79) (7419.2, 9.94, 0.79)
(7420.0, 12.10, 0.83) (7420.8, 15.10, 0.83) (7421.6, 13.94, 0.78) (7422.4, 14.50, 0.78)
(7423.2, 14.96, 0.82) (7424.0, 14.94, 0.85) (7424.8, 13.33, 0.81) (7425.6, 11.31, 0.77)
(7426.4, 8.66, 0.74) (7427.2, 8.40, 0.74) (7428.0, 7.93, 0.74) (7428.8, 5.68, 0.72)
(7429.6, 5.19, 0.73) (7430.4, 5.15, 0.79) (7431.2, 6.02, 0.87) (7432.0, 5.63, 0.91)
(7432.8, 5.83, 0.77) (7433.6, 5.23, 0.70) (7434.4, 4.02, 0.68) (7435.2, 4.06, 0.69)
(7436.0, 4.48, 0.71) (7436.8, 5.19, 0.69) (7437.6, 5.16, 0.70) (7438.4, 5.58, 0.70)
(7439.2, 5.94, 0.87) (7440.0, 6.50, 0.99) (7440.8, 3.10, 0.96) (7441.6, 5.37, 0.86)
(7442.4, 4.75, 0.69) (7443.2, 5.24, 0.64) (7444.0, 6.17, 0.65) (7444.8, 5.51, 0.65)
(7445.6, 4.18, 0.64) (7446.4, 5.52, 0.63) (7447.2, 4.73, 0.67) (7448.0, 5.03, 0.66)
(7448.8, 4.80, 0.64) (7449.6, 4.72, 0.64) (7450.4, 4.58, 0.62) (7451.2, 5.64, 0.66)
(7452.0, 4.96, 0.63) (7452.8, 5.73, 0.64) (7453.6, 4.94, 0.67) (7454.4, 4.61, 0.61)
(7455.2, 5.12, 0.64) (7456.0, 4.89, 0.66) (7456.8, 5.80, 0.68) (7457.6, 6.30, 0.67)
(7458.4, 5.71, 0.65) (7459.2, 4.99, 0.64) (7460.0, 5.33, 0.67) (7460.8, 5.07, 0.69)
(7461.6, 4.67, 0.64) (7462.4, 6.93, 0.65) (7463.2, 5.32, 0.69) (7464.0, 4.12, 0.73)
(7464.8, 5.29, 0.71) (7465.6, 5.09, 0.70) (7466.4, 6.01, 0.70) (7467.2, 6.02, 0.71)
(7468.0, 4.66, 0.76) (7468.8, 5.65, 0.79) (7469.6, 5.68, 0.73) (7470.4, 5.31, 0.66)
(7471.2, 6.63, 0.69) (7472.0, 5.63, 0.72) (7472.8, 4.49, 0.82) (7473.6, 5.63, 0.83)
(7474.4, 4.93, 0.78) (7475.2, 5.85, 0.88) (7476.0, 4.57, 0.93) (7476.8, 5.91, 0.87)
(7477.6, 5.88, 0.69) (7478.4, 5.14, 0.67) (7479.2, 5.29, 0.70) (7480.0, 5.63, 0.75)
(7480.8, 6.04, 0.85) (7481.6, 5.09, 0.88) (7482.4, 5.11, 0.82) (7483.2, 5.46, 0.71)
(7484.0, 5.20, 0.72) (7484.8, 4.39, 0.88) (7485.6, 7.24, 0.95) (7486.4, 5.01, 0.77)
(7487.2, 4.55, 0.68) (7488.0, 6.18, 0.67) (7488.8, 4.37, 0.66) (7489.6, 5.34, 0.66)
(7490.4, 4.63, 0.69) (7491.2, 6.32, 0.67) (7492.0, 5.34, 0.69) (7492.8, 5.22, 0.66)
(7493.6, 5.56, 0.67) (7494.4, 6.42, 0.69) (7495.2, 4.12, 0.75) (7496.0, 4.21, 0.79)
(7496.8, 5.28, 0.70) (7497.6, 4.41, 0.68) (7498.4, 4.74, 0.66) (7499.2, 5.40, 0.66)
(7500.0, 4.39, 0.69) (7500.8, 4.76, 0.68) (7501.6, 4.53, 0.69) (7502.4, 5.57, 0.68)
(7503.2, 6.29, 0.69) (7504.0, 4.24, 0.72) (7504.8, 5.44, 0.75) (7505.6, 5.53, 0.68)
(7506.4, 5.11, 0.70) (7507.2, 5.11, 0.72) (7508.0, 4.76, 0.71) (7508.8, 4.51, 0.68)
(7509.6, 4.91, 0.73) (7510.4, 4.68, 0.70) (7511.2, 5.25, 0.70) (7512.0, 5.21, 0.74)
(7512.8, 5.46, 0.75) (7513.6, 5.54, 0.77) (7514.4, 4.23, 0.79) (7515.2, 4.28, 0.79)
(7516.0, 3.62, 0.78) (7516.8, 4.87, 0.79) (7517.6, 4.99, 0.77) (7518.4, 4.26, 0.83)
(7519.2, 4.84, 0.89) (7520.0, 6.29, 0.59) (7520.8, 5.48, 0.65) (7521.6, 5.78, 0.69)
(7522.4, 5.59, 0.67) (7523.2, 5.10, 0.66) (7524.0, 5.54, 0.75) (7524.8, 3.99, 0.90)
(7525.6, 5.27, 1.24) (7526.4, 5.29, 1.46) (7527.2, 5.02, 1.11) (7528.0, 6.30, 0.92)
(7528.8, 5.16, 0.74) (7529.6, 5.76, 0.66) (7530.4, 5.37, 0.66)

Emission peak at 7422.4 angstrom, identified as [N II] 6583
